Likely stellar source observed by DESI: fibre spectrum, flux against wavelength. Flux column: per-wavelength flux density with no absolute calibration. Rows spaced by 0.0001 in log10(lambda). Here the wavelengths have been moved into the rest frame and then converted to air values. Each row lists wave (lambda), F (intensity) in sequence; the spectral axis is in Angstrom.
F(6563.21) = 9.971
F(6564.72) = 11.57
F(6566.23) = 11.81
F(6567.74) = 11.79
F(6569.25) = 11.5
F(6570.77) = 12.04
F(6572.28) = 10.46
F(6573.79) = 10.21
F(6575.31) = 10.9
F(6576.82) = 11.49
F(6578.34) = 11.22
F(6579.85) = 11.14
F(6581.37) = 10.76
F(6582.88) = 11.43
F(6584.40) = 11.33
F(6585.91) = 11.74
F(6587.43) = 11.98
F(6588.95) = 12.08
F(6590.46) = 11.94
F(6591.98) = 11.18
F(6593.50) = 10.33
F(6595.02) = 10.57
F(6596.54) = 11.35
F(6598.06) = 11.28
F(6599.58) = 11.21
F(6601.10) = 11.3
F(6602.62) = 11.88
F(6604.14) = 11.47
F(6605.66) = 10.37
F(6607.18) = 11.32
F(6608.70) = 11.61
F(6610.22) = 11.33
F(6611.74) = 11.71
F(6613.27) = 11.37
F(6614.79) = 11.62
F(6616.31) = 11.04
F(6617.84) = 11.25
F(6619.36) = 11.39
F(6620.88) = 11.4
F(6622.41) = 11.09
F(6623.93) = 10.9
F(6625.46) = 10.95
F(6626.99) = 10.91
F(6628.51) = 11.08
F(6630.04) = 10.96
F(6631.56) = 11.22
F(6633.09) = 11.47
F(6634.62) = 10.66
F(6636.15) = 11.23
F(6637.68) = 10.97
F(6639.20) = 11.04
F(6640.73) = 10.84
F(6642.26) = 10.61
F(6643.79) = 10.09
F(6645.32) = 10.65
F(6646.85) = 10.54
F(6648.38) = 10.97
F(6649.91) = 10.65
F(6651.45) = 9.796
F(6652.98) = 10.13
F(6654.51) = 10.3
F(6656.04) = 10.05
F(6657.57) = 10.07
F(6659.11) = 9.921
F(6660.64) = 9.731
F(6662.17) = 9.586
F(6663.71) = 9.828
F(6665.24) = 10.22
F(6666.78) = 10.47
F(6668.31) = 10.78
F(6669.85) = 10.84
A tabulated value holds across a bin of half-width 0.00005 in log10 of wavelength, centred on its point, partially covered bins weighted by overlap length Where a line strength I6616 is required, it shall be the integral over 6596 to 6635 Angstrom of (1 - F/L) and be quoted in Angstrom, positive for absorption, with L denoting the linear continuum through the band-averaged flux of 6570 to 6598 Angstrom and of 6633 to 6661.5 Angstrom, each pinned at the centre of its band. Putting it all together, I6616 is -1.4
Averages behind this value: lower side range 11.2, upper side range 10.5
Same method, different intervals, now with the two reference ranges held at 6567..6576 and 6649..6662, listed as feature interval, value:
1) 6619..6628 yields -0.5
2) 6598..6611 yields -0.7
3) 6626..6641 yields -1.0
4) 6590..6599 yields -0.2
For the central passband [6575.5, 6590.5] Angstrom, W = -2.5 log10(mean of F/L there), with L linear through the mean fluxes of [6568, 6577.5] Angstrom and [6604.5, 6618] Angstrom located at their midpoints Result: -0.03 mag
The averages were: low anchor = 11.1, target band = 11.5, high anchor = 11.3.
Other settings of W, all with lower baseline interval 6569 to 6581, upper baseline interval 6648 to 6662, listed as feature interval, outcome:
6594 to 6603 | -0.040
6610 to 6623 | -0.076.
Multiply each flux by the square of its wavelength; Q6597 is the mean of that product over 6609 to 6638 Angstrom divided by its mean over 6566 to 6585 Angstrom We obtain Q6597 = 1.01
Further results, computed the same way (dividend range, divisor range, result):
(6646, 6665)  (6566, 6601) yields 0.92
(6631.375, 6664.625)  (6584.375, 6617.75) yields 0.93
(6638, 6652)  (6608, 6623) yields 0.94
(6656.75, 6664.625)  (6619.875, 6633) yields 0.90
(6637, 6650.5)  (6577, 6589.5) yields 0.95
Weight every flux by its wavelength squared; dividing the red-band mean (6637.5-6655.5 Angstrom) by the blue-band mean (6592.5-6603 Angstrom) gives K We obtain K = 0.96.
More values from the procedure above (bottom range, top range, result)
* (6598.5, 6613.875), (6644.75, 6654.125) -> 0.93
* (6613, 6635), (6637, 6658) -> 0.95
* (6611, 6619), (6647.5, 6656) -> 0.92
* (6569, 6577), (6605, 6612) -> 1.03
